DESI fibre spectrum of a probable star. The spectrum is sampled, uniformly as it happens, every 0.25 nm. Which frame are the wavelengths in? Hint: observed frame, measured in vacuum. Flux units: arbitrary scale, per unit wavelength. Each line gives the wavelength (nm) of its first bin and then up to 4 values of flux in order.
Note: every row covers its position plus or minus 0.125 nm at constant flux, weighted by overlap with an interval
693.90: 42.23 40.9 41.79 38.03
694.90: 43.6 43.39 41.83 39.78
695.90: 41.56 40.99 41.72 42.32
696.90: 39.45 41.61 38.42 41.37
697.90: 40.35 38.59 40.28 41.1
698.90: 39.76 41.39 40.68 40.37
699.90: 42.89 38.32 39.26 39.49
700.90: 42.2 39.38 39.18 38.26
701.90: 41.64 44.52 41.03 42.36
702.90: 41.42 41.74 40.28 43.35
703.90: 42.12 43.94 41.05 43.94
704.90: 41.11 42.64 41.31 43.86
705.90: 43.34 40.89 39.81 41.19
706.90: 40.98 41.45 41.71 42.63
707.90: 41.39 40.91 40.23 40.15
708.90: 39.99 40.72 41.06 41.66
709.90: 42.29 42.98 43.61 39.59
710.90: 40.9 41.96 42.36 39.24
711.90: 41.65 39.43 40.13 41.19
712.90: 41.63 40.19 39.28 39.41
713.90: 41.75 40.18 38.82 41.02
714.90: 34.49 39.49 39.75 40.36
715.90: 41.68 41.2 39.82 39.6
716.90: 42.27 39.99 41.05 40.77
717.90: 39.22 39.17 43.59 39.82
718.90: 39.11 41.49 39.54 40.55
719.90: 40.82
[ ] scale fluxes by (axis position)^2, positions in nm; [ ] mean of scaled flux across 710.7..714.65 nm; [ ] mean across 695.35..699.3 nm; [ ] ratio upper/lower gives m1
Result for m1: 1.0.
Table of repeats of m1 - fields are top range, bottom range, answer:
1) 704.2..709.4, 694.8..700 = 1.04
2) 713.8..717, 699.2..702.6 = 1.03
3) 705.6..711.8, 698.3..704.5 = 1.03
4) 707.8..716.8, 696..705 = 1.02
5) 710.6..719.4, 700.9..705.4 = 1.00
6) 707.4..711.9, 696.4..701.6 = 1.06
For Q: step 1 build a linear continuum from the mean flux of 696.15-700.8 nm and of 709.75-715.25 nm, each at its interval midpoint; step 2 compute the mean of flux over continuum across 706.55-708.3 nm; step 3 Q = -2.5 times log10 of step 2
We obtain -0.025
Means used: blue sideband 40.4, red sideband 40.5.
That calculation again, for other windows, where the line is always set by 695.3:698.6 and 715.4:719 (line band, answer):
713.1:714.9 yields 0.02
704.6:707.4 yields -0.03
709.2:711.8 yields -0.03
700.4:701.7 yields 0.02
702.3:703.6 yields -0.02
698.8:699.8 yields 0.00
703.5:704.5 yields -0.05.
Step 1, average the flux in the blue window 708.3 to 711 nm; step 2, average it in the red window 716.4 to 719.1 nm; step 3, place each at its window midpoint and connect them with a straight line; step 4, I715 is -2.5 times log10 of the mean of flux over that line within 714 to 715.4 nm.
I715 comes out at 0.05 mag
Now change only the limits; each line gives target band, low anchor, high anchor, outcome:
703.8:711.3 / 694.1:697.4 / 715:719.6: -0.02 mag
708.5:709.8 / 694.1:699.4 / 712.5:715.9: -0.02 mag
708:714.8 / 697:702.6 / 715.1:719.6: -0.01 mag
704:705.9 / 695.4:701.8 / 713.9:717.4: -0.06 mag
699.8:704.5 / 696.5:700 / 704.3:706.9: 0.00 mag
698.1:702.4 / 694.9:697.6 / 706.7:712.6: 0.02 mag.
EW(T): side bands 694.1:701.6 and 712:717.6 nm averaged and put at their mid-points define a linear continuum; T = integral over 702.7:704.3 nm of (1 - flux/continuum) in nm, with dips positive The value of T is -0.07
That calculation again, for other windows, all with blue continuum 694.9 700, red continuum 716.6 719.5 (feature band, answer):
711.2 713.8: 0.007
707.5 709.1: -0.007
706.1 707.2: -0.002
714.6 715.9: 0.045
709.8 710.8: -0.035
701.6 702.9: -0.028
